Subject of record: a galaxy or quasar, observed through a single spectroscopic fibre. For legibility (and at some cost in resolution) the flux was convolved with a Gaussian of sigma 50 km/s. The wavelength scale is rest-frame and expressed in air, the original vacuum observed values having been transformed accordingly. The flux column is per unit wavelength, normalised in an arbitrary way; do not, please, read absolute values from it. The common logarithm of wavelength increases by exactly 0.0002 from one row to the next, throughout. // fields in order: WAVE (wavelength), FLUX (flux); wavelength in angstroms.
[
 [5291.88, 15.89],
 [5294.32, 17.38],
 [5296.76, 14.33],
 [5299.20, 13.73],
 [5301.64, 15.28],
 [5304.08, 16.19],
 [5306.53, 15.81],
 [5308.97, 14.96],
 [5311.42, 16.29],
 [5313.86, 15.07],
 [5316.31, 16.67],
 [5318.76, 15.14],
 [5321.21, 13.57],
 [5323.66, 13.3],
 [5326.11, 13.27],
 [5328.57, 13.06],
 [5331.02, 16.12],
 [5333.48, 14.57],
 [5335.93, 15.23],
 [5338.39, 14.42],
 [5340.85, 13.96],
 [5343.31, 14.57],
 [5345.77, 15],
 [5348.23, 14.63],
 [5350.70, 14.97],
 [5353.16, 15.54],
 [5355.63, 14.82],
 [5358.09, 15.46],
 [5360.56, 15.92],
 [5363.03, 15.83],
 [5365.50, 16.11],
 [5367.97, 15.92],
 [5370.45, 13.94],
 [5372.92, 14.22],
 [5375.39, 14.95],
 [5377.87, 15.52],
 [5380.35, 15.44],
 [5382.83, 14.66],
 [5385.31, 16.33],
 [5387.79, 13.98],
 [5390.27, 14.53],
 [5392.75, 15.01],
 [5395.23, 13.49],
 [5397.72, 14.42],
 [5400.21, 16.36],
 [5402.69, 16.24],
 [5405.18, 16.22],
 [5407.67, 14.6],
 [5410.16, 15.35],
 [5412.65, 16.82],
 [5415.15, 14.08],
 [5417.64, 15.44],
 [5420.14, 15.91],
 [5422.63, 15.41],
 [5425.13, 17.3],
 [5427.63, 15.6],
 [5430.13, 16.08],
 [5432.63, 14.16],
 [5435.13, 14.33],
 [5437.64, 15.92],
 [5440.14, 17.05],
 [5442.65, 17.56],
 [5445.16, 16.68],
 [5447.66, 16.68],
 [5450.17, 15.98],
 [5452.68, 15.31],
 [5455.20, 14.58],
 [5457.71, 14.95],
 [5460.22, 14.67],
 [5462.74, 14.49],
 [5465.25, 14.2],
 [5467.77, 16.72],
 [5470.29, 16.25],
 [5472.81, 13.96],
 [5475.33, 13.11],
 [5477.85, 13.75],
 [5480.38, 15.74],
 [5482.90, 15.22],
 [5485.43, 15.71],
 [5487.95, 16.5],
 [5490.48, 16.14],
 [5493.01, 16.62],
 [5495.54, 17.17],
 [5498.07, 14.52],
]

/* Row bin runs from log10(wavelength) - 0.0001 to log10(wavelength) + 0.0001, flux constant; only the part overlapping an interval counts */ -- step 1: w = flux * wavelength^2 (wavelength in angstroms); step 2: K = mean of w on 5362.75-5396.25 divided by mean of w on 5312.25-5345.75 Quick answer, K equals 1.05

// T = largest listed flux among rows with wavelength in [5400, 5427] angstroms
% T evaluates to 17.3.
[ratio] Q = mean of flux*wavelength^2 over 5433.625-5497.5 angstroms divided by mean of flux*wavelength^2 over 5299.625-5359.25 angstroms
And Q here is 1.10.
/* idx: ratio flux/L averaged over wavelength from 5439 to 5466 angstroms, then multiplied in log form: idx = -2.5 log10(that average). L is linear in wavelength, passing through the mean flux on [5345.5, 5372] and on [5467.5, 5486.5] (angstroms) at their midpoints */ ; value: -0.045 mag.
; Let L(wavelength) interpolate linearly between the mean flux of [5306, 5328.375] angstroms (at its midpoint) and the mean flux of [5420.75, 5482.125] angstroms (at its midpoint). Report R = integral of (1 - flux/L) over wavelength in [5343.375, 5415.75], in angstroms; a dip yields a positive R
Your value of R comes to -0.5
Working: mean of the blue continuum 14.8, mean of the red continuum 15.4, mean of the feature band 15.2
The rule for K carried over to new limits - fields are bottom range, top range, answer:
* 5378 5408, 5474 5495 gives 1.05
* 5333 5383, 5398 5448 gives 1.08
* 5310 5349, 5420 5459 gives 1.12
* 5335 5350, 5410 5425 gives 1.10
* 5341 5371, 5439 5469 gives 1.07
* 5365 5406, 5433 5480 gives 1.04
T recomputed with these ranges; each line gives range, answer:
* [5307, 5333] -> 16.67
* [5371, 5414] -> 16.82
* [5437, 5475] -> 17.56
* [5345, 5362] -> 15.92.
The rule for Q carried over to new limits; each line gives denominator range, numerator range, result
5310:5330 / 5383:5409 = 1.07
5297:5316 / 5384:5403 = 1.01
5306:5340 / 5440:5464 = 1.12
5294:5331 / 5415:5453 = 1.12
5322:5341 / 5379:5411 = 1.09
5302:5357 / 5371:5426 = 1.05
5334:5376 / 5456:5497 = 1.07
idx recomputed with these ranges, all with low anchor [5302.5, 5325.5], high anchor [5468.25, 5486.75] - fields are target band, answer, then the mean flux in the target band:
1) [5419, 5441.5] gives -0.05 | 15.8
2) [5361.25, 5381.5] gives -0.01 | 15.3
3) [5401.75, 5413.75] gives -0.06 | 15.8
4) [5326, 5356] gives 0.03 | 14.7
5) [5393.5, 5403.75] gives -0.01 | 15.1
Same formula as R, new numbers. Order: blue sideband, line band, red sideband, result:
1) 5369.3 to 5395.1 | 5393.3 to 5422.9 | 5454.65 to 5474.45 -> -1.0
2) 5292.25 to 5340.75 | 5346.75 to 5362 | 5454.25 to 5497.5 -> -0.2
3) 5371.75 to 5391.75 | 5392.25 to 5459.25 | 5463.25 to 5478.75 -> -3.6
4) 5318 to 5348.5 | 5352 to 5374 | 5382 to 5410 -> -0.9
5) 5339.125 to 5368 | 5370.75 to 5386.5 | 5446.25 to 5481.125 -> 0.0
